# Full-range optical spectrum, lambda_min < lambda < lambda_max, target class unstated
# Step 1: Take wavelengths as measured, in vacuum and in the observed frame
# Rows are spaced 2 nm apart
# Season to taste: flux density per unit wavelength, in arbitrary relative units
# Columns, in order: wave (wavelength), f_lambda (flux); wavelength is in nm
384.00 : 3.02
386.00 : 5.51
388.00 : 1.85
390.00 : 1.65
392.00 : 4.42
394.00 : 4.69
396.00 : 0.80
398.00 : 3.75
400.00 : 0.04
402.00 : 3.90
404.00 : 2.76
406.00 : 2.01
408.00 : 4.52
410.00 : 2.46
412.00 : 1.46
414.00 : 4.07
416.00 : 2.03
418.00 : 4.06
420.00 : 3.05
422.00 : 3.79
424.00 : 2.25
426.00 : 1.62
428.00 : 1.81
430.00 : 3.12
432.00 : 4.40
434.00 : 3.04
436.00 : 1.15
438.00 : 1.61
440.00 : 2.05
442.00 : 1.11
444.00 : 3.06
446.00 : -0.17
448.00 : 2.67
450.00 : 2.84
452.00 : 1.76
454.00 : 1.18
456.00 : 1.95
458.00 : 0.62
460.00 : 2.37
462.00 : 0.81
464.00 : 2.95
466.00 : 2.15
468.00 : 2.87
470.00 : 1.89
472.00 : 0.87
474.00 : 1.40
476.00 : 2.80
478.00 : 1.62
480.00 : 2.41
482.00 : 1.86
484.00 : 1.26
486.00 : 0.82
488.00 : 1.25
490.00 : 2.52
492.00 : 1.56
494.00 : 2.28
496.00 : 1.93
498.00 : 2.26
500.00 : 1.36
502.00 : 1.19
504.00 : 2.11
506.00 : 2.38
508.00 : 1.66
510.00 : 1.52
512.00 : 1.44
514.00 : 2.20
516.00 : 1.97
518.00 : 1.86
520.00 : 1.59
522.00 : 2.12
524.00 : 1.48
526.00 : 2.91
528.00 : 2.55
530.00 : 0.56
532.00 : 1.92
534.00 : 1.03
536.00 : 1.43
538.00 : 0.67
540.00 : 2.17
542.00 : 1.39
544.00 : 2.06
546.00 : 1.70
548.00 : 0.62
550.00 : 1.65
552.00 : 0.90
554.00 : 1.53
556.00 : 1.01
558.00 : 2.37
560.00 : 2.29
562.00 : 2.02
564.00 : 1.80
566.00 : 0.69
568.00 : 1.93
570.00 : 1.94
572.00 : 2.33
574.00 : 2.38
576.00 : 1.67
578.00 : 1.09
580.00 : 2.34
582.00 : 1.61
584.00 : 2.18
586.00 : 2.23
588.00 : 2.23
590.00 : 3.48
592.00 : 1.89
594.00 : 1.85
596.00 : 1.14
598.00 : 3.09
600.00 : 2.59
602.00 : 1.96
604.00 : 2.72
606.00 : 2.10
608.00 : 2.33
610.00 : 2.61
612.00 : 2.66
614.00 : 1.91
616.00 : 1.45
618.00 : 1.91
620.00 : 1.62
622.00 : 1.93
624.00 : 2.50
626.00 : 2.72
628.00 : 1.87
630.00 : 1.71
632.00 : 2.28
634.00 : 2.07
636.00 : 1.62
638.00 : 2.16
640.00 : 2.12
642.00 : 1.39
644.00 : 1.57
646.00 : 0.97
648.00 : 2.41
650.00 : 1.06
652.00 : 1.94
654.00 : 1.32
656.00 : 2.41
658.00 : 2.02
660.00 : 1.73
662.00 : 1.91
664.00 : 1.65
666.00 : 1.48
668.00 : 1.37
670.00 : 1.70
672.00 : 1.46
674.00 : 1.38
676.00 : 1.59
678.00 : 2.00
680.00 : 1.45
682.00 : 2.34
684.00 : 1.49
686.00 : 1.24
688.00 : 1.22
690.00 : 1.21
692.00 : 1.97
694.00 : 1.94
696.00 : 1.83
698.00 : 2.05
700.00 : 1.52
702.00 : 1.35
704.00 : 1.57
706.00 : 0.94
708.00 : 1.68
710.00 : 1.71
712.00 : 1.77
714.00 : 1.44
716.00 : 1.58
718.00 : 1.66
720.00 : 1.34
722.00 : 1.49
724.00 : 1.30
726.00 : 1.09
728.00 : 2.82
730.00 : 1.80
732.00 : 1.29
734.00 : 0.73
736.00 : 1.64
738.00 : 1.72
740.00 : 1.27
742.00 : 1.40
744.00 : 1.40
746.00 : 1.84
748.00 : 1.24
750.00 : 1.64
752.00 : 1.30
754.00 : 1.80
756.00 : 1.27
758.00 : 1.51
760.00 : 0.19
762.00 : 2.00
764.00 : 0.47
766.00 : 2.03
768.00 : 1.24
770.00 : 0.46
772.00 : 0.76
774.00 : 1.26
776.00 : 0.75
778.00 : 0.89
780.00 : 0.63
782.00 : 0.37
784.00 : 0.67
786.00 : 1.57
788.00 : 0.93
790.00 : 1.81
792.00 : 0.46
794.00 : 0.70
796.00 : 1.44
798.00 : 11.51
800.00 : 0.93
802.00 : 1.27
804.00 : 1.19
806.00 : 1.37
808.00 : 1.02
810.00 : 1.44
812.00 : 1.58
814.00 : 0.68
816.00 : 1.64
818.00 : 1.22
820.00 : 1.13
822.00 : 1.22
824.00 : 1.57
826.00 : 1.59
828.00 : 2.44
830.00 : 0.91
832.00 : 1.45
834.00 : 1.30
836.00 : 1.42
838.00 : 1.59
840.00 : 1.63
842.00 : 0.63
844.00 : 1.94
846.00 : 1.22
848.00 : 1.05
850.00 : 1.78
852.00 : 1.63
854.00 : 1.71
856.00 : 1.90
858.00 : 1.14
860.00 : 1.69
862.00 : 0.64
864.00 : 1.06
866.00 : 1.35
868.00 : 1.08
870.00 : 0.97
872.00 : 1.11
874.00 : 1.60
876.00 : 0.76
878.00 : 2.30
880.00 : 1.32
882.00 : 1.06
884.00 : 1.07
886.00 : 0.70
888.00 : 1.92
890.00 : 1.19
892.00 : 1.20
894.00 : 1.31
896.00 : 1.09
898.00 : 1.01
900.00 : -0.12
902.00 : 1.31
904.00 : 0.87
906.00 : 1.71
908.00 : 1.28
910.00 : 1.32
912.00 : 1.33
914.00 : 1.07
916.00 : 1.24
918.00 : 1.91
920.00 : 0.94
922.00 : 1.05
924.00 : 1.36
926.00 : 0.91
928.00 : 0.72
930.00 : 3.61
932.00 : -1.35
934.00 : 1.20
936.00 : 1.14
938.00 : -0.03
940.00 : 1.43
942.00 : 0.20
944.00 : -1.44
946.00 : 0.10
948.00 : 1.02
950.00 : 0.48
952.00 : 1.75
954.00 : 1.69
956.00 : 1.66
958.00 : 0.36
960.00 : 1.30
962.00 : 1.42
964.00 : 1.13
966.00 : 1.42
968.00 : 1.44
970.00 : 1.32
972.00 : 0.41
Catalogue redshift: 1.141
